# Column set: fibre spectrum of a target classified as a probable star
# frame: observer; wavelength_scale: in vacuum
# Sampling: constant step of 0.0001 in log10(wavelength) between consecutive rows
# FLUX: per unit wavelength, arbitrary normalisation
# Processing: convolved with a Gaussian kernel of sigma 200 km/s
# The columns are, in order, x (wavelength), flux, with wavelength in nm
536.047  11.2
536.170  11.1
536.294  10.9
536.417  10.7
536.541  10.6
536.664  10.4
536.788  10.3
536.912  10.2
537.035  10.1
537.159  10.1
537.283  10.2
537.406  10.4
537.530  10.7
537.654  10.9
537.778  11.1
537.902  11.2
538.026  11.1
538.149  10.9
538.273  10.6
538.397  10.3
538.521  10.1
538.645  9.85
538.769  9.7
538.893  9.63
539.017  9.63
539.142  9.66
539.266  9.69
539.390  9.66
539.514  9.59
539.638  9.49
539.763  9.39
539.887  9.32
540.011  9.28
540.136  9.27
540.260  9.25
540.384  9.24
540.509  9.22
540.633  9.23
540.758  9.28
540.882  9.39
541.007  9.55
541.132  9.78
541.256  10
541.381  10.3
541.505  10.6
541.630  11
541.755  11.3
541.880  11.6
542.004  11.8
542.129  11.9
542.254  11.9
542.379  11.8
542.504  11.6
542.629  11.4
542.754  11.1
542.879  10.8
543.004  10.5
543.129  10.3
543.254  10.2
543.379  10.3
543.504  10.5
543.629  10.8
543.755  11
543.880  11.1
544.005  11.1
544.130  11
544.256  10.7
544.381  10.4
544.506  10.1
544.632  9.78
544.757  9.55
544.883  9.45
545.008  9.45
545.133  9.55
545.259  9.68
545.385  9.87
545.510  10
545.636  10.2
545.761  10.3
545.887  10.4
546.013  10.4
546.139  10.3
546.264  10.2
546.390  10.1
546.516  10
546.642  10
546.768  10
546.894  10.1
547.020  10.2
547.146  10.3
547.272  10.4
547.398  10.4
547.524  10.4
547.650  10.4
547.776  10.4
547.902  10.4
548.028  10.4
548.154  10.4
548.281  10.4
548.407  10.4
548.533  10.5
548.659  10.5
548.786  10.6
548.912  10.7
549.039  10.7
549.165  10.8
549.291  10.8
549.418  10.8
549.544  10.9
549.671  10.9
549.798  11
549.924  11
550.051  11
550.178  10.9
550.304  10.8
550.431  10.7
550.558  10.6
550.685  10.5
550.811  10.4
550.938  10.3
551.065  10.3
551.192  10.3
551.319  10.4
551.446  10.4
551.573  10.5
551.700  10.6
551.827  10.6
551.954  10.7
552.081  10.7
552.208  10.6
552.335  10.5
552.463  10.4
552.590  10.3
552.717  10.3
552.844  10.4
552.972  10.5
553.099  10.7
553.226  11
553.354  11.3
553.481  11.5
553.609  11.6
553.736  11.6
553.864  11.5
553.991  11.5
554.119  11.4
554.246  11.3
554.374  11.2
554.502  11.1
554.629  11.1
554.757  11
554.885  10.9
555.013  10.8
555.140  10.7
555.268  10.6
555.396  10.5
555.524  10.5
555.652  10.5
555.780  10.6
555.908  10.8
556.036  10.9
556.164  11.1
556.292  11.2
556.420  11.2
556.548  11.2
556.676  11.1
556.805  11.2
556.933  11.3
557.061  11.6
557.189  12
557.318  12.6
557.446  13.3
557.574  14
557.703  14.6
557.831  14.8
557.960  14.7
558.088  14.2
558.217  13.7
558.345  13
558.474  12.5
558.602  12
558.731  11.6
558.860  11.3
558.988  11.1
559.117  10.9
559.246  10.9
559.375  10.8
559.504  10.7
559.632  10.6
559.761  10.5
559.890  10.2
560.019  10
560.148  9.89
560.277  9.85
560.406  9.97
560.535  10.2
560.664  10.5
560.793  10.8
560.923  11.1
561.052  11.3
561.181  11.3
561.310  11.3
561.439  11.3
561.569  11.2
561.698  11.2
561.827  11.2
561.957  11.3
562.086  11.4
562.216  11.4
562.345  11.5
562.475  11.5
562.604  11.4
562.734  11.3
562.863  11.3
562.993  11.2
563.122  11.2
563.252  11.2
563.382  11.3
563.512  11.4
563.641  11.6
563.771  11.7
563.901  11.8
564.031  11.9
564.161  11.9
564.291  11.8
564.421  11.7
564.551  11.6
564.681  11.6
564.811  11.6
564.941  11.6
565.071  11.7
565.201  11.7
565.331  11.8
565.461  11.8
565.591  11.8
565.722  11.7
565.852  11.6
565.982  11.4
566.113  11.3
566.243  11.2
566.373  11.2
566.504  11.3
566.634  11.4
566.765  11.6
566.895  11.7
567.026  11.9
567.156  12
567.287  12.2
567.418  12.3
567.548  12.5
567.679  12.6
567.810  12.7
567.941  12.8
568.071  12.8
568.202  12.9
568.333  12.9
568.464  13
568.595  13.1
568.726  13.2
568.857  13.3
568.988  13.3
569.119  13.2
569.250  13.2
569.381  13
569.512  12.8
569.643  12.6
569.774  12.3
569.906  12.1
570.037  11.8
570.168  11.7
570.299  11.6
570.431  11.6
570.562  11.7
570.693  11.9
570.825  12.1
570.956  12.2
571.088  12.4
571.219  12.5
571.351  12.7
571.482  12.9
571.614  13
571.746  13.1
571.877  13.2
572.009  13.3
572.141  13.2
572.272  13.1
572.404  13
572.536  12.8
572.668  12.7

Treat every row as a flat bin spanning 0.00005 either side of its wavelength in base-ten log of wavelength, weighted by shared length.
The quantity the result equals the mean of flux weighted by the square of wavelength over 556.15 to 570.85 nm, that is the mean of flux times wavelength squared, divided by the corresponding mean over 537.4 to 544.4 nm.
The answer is 1.2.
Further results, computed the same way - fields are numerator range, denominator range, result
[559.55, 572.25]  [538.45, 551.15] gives 1.24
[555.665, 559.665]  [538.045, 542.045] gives 1.29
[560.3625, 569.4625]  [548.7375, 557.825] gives 1.11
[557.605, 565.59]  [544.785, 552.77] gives 1.16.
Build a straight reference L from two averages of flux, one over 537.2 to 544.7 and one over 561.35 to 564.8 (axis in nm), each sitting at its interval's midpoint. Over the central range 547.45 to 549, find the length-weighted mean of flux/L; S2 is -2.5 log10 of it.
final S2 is 0.03 mag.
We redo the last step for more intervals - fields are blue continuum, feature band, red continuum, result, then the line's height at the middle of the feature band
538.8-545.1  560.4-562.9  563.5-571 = 0.05 mag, 11.7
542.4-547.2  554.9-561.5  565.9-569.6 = 0.01 mag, 11.5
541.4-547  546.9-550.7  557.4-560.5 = 0.04 mag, 11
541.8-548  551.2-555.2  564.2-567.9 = 0.01 mag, 11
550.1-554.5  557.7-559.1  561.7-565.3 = -0.16 mag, 11.2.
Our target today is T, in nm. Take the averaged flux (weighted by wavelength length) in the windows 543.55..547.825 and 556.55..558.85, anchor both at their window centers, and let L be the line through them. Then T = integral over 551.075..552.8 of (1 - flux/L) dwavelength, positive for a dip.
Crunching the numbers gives 0.16 nm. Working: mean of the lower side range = 10.2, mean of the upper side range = 12.8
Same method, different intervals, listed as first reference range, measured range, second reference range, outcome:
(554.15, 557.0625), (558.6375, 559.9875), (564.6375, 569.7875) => 0.060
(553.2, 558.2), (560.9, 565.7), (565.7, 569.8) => 0.242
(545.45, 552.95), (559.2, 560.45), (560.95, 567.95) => 0.102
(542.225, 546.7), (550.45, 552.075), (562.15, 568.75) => 0.060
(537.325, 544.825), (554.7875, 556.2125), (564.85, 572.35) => 0.082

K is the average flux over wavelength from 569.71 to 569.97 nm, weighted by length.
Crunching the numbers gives 12.2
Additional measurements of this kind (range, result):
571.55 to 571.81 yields 13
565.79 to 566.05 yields 11.5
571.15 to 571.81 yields 12.8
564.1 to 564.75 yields 11.7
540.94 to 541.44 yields 9.89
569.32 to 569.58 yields 12.9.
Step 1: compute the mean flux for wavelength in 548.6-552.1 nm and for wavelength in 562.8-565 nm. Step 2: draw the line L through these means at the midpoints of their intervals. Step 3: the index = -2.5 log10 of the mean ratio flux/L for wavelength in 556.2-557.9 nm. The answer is -0.111 mag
